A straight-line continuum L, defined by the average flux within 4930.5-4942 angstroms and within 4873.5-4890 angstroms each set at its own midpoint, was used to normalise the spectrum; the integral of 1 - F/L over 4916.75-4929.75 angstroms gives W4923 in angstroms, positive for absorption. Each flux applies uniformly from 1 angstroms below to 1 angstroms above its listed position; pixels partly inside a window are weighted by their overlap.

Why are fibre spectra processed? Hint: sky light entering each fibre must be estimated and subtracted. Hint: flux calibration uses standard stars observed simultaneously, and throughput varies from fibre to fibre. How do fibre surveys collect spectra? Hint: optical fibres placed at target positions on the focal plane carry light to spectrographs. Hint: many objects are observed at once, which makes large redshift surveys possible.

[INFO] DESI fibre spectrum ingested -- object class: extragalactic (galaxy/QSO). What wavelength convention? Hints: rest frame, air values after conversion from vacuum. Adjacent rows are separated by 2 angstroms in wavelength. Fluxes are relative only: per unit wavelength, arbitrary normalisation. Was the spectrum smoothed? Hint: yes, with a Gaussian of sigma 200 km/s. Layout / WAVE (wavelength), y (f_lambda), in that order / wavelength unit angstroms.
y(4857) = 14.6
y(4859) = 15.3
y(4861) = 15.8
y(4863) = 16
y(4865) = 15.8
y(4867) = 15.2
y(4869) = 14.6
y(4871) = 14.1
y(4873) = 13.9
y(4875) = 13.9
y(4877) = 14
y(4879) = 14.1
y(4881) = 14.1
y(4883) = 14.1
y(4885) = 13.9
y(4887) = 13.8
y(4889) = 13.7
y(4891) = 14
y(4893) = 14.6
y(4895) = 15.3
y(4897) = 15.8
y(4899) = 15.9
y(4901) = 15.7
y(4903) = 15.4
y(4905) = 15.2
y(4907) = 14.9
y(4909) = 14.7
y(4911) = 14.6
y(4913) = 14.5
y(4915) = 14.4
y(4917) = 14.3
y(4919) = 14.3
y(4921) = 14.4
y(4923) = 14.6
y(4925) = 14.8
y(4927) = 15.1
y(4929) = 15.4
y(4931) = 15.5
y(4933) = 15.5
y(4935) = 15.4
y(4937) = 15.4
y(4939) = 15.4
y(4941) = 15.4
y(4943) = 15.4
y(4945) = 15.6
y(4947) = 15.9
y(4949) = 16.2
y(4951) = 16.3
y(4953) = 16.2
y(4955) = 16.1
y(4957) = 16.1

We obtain 0.3 angstroms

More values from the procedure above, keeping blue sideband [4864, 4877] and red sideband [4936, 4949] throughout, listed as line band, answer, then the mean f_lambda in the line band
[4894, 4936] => 0.4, 15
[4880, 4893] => 0.7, 14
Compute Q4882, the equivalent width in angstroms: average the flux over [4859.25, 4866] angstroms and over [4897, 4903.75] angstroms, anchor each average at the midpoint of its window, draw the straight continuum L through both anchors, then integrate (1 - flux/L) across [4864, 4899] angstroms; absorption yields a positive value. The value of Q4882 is 2.9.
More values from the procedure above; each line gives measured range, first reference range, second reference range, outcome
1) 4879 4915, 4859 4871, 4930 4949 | 1.7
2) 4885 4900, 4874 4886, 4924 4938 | -0.4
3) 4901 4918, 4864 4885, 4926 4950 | 0.2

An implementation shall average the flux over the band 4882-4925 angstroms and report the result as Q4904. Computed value 14.7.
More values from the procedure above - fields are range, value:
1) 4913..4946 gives 15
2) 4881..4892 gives 13.9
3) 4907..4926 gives 14.5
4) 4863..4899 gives 14.5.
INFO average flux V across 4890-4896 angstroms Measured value 14.6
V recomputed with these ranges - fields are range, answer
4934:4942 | 15.4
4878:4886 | 14.1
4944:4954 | 16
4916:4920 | 14.3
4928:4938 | 15.4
